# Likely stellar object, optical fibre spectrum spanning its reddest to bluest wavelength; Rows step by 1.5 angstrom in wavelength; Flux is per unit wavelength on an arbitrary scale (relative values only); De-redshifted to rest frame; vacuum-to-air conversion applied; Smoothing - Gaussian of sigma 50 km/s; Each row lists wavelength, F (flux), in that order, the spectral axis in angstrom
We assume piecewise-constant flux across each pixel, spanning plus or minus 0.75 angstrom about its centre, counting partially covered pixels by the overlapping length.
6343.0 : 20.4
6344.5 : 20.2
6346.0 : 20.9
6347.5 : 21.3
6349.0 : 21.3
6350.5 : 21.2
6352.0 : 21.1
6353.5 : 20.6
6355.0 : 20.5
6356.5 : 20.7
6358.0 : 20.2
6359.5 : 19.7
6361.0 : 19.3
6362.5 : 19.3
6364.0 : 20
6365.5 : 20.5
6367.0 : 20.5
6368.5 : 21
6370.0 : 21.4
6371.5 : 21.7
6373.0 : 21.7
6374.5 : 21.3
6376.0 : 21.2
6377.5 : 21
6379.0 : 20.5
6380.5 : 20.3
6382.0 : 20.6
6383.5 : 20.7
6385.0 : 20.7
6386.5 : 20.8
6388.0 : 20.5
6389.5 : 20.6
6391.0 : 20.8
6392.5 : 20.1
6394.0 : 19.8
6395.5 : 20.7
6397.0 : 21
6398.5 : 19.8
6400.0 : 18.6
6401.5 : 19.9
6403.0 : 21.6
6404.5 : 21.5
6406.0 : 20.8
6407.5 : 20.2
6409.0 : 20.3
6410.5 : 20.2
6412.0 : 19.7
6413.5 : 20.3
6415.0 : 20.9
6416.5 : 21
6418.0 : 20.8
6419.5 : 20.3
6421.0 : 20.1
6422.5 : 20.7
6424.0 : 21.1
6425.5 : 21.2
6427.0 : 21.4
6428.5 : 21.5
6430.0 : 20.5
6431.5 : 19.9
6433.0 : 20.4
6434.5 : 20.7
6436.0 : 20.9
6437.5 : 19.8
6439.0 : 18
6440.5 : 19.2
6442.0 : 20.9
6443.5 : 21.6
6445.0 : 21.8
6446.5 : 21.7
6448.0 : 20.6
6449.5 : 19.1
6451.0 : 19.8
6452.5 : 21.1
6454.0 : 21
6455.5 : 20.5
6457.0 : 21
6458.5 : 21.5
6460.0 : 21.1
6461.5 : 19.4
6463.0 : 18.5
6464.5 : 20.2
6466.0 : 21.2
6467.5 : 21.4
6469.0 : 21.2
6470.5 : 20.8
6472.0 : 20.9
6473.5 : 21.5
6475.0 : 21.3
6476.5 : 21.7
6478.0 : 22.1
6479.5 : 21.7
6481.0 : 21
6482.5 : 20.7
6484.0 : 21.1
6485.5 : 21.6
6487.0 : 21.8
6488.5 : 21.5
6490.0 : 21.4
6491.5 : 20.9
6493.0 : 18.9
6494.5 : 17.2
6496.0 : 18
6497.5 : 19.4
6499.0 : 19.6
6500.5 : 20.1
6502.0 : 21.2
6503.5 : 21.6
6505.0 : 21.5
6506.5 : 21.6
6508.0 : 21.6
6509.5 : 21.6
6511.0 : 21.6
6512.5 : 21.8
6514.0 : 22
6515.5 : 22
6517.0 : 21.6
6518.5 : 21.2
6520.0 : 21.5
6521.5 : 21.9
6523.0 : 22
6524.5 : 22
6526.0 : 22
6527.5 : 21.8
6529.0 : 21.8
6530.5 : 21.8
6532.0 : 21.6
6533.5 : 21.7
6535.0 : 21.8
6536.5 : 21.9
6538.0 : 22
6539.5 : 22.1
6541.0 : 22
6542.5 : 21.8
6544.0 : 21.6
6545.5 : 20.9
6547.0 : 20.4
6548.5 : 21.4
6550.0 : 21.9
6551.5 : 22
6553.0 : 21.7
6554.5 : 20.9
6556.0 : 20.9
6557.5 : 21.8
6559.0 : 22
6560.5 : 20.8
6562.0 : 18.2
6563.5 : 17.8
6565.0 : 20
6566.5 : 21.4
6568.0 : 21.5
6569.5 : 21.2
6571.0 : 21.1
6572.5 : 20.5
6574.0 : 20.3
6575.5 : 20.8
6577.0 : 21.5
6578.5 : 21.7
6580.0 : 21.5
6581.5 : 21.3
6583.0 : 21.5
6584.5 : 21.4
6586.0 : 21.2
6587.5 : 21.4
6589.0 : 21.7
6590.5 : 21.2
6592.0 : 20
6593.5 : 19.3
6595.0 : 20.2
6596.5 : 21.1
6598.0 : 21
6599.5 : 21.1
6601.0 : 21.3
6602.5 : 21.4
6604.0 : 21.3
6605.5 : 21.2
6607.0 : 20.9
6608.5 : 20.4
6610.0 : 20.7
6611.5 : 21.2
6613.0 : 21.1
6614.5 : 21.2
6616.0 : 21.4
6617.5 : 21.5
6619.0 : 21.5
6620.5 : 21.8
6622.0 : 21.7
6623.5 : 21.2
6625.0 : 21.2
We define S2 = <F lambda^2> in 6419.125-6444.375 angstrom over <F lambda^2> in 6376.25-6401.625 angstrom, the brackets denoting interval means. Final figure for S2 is 1.0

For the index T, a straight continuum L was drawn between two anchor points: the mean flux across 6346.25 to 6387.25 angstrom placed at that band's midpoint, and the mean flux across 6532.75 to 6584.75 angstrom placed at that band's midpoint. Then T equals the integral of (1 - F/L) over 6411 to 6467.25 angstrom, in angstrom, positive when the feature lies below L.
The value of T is 1.0 angstrom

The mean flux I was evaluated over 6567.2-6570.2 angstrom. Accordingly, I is 21.4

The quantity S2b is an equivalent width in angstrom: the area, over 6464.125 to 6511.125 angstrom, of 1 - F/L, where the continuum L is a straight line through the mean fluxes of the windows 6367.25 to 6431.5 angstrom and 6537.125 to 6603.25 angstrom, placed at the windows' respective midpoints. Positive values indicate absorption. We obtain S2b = 0.0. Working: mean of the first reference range 20.7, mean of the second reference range 21.1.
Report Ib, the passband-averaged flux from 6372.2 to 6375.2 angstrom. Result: 21.5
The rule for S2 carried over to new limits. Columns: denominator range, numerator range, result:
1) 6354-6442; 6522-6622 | 1.09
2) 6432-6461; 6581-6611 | 1.07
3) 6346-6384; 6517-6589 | 1.09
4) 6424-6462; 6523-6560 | 1.08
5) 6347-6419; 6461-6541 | 1.07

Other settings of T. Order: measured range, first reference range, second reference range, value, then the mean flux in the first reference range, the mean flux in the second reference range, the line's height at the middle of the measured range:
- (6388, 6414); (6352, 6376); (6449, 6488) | 0.45 angstrom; 20.6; 20.9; 20.7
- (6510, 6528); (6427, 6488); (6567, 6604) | -0.75 angstrom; 20.8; 21.1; 20.9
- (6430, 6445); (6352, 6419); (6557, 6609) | 0.27 angstrom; 20.5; 20.9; 20.6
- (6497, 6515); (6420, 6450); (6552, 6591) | -0.34 angstrom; 20.6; 21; 20.8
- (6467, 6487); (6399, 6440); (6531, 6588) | -0.55 angstrom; 20.4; 21.2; 20.8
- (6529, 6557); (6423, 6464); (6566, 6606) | -0.91 angstrom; 20.5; 21.1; 20.9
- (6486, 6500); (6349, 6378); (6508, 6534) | 1.09 angstrom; 20.7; 21.8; 21.6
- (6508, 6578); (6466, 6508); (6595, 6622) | -1.24 angstrom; 20.8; 21.2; 21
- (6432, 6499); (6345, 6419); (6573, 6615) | 0.59 angstrom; 20.6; 21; 20.8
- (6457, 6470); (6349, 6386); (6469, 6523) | 0.22 angstrom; 20.7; 21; 20.9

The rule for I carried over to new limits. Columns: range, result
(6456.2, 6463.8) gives 20.3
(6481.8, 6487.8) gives 21.3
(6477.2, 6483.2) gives 21.4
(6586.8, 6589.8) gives 21.5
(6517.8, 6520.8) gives 21.4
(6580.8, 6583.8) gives 21.4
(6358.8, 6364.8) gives 19.6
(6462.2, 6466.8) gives 20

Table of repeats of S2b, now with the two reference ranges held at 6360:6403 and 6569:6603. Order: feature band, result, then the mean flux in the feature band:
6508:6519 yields -0.4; 21.7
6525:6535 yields -0.4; 21.8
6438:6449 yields 0.1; 20.5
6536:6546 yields -0.4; 21.8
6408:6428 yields 0.0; 20.6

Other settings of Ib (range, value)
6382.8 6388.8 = 20.7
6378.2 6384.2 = 20.5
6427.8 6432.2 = 20.6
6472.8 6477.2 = 21.5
